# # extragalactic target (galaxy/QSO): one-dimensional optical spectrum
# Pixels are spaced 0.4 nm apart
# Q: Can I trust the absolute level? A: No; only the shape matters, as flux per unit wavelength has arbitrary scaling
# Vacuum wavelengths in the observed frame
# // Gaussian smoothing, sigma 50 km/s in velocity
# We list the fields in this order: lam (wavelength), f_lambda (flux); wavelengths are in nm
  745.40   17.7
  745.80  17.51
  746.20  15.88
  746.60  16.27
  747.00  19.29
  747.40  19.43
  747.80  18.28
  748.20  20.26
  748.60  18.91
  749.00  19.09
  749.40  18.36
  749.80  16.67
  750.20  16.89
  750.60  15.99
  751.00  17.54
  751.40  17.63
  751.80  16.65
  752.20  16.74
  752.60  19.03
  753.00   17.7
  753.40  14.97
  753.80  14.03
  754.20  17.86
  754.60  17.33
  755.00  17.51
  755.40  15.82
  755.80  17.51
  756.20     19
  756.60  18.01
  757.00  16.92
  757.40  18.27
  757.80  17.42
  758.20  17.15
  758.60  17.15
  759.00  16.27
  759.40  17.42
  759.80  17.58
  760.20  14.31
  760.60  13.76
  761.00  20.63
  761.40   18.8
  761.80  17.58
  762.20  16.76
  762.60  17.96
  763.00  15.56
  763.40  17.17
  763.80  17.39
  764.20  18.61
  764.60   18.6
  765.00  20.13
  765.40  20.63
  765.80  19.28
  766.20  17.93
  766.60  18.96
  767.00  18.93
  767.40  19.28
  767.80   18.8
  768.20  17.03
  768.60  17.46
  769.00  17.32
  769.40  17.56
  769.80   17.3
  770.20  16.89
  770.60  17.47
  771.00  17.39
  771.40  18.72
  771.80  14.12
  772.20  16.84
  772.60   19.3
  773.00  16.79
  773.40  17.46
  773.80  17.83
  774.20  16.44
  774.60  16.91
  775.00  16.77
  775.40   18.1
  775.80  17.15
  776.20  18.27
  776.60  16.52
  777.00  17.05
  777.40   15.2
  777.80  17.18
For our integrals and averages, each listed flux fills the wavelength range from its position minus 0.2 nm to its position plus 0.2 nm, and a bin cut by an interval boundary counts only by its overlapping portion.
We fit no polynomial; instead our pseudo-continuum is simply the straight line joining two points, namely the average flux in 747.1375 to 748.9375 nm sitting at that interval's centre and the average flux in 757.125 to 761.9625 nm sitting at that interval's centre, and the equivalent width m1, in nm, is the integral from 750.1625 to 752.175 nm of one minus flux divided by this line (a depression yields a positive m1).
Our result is 0.19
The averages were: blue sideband 19.2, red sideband 17.2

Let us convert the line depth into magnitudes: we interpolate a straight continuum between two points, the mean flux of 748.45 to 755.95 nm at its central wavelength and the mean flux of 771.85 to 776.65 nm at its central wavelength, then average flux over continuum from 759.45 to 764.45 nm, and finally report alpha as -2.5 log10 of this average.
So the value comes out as 0.00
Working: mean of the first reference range 17.2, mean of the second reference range 17.3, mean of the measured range 17.2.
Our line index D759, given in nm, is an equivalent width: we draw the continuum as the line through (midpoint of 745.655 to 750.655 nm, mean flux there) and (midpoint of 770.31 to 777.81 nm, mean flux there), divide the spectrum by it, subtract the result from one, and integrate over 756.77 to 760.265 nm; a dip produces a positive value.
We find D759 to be 0.115 nm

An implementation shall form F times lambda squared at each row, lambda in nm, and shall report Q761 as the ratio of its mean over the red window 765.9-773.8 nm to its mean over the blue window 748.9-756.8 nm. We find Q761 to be 1.08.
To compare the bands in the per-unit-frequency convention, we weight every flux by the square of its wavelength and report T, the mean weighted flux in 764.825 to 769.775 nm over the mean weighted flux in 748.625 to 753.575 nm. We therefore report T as 1.1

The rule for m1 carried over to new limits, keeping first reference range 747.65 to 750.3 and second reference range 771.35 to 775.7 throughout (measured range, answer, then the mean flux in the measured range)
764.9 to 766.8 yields -0.19 nm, 19.3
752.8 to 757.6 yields 0.27 nm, 17.1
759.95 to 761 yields 0.14 nm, 15.5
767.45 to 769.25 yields -0.04 nm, 17.8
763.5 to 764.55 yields -0.02 nm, 18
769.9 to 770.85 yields 0.01 nm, 17.2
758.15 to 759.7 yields 0.08 nm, 17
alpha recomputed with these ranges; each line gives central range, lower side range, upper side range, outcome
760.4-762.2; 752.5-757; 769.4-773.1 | -0.03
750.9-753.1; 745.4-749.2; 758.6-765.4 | 0.03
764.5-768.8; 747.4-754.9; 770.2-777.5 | -0.09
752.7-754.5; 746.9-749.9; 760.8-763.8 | 0.13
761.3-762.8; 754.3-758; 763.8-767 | 0.05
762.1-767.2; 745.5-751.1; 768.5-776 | -0.05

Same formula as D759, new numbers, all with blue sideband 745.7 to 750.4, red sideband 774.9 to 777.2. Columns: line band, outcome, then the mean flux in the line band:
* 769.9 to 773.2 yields 0.05 nm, 17.2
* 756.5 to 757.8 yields 0.01 nm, 17.7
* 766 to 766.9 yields -0.05 nm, 18.5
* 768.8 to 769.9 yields 0.01 nm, 17.4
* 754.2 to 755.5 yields 0.06 nm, 17.1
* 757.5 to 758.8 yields 0.04 nm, 17.3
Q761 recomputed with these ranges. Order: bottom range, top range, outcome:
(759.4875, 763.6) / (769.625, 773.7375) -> 1.04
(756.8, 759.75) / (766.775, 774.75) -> 1.05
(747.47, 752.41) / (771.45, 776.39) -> 1.03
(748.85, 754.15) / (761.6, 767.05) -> 1.11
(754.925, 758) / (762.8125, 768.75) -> 1.07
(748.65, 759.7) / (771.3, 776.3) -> 1.05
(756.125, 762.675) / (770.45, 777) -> 1.03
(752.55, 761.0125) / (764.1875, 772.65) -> 1.10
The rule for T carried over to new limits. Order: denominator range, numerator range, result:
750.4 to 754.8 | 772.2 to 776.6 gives 1.09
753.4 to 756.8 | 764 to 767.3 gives 1.16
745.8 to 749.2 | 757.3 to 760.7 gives 0.93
